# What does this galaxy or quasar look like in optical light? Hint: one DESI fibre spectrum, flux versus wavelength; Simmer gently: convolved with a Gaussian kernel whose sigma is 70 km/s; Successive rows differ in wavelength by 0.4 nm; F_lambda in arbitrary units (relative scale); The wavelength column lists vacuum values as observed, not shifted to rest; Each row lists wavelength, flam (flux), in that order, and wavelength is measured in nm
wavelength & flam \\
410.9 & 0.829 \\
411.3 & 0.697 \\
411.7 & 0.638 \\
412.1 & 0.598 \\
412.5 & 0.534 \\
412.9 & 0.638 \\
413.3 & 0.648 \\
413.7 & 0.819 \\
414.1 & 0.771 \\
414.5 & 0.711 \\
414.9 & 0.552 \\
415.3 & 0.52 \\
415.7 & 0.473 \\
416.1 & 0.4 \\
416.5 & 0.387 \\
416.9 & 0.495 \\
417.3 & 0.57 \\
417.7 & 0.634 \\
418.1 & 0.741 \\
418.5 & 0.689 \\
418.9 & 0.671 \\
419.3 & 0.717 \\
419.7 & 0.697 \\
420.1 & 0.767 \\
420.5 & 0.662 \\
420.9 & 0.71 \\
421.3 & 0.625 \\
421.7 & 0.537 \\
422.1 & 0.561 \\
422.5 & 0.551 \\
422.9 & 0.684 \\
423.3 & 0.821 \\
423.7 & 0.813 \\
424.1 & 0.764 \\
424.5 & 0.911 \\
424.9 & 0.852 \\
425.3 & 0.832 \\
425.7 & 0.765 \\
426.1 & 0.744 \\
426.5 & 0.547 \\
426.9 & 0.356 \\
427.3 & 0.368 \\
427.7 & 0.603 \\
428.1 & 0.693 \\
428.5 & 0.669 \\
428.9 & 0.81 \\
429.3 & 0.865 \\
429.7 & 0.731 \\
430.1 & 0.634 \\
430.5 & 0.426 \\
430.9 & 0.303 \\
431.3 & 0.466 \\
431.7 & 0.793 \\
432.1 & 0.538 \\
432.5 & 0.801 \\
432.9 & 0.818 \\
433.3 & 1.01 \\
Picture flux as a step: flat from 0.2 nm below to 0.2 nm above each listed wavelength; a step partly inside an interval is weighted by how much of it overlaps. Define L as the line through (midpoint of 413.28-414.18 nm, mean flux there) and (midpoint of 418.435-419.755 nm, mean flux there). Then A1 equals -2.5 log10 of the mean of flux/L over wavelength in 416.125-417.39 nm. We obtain 0.48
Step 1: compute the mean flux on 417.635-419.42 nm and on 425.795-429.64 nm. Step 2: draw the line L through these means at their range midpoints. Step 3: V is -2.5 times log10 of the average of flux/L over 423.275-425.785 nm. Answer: -0.25 mag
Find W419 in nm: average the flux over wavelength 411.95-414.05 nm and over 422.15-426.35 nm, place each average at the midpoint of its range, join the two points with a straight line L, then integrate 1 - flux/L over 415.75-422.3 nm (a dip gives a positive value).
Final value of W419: 0.936 nm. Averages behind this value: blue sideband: 0.657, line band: 0.613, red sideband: 0.763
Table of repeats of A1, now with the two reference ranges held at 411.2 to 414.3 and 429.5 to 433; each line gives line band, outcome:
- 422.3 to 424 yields -0.14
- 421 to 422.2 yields 0.09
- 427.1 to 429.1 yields -0.02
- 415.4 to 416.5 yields 0.45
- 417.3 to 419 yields -0.04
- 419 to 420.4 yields -0.12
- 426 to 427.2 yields 0.20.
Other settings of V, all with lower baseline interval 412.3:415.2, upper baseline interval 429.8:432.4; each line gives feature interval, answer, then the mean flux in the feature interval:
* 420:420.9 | -0.15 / 0.708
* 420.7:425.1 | -0.19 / 0.712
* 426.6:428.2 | 0.15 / 0.496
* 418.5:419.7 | -0.11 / 0.694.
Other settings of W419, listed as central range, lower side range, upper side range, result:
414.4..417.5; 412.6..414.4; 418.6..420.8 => 0.87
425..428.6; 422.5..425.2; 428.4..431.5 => 0.41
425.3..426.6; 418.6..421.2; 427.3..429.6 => -0.04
